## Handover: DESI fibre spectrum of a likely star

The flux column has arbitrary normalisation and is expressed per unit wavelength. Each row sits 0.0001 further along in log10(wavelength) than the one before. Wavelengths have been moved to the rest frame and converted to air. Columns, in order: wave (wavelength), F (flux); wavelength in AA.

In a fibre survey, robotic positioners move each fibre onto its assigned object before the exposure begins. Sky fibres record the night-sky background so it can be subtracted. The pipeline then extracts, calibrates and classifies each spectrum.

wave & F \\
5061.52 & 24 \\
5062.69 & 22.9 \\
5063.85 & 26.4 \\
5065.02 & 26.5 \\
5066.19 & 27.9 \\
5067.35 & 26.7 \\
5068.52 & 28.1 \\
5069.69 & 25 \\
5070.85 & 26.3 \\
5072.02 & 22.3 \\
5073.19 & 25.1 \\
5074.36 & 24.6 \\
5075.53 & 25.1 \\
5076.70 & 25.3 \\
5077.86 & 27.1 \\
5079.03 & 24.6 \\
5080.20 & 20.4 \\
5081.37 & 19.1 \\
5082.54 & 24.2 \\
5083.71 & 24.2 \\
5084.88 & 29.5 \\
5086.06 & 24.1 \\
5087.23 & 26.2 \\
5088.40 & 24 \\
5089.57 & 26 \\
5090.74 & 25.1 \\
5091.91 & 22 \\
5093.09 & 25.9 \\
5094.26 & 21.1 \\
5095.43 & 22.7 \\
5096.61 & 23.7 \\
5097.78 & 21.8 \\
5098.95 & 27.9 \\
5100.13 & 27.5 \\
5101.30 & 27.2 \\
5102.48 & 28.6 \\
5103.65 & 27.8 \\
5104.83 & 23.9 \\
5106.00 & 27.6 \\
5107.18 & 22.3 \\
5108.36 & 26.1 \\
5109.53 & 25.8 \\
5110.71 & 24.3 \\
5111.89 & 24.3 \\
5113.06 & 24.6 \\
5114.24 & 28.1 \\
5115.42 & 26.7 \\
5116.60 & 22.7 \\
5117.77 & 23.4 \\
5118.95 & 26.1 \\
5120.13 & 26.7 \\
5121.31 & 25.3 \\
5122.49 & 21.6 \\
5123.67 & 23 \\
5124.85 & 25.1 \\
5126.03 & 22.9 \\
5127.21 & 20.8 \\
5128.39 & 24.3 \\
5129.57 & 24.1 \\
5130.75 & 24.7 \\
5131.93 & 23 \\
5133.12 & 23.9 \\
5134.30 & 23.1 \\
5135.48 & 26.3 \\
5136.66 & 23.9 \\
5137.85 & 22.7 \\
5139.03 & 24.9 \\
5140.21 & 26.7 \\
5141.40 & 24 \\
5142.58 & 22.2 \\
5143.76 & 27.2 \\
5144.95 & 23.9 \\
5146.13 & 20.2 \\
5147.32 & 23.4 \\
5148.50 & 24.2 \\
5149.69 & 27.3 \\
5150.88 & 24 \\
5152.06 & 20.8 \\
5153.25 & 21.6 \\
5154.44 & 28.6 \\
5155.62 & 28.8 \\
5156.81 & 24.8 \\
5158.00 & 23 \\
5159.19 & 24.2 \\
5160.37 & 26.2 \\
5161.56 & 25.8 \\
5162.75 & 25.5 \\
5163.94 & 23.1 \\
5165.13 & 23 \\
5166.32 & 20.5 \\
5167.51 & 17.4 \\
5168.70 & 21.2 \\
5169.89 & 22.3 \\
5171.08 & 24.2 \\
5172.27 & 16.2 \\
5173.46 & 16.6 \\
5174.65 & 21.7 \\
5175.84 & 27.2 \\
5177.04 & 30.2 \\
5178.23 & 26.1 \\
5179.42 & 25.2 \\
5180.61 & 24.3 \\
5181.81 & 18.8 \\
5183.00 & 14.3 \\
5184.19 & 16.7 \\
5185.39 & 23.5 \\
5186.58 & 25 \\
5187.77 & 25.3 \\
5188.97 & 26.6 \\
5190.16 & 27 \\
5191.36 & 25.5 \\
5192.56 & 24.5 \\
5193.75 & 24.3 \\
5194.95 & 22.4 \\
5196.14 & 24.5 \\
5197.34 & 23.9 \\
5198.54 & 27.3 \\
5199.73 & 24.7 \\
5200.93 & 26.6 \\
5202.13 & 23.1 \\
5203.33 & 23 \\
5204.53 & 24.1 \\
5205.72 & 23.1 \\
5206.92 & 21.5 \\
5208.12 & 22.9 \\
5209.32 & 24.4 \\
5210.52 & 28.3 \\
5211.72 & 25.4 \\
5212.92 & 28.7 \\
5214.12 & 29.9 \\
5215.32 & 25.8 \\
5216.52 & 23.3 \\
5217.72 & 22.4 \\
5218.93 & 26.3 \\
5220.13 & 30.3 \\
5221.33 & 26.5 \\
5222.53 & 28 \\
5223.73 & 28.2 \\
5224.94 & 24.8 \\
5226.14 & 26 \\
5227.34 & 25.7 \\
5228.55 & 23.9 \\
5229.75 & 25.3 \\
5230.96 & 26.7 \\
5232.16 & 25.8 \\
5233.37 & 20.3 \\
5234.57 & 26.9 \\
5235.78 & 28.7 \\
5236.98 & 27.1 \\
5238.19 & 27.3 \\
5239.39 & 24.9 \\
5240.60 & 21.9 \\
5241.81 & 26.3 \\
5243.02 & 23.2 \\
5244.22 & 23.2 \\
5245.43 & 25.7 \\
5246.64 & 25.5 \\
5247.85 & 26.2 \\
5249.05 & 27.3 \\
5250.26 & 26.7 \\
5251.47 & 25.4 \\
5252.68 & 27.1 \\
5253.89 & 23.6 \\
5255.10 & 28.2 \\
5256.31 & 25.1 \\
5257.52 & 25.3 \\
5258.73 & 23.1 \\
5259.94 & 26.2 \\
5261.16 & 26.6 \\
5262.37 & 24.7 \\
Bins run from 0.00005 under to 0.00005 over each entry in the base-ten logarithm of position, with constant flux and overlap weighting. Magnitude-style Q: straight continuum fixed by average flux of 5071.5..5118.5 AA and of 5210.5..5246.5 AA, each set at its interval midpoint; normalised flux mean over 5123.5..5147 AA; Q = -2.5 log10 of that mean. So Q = 0.06 mag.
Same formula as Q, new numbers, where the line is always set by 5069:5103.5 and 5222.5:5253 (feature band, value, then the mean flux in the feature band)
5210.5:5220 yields -0.03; 26.3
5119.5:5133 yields 0.05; 23.8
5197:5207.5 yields 0.06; 24.2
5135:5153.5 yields 0.05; 24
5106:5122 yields -0.01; 25.2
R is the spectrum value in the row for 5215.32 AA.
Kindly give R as 25.8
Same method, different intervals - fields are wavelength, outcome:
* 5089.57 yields 26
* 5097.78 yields 21.8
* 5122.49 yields 21.6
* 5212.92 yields 28.7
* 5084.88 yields 29.5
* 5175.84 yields 27.2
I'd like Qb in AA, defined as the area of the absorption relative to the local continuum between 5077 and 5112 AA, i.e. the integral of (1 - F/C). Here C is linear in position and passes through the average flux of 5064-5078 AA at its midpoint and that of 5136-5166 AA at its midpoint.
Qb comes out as 0.74 AA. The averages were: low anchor 25.8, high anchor 24.4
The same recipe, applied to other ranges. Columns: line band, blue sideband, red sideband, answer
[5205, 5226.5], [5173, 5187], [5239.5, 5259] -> -1.7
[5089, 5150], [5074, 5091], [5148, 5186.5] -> -1.6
